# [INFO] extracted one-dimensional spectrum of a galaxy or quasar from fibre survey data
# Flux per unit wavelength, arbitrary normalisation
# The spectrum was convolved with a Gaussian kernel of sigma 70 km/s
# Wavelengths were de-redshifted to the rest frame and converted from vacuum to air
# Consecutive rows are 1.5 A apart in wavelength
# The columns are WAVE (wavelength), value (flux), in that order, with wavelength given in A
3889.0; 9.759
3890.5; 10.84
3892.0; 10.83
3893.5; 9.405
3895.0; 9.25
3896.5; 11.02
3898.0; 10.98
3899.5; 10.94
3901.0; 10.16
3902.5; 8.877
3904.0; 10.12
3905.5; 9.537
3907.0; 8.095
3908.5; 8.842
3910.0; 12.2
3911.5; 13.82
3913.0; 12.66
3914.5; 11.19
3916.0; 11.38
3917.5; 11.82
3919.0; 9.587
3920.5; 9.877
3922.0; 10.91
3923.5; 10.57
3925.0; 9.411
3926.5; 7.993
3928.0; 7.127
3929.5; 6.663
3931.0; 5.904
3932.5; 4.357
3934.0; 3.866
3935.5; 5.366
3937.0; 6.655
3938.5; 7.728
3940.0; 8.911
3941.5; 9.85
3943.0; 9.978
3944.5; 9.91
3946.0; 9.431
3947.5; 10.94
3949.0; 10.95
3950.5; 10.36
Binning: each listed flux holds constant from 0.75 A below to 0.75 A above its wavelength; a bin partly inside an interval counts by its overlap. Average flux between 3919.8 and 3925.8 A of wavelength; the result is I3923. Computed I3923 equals 10.2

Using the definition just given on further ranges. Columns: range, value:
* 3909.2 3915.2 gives 12.4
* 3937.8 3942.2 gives 8.83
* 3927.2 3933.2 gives 6.04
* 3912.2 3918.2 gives 11.8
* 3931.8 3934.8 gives 4.13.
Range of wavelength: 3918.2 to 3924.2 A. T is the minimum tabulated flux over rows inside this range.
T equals 9.587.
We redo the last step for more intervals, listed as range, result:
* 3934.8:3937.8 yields 5.366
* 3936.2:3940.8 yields 6.655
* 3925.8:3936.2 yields 3.866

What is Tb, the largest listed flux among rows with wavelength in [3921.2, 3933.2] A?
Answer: 10.91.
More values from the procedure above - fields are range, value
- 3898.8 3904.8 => 10.94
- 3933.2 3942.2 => 9.85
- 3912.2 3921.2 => 12.66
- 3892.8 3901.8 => 11.02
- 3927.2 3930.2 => 7.127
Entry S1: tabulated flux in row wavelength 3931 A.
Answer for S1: 5.904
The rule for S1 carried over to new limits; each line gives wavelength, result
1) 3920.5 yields 9.877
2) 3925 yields 9.411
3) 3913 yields 12.66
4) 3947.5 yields 10.94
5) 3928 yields 7.127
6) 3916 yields 11.38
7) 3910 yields 12.2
